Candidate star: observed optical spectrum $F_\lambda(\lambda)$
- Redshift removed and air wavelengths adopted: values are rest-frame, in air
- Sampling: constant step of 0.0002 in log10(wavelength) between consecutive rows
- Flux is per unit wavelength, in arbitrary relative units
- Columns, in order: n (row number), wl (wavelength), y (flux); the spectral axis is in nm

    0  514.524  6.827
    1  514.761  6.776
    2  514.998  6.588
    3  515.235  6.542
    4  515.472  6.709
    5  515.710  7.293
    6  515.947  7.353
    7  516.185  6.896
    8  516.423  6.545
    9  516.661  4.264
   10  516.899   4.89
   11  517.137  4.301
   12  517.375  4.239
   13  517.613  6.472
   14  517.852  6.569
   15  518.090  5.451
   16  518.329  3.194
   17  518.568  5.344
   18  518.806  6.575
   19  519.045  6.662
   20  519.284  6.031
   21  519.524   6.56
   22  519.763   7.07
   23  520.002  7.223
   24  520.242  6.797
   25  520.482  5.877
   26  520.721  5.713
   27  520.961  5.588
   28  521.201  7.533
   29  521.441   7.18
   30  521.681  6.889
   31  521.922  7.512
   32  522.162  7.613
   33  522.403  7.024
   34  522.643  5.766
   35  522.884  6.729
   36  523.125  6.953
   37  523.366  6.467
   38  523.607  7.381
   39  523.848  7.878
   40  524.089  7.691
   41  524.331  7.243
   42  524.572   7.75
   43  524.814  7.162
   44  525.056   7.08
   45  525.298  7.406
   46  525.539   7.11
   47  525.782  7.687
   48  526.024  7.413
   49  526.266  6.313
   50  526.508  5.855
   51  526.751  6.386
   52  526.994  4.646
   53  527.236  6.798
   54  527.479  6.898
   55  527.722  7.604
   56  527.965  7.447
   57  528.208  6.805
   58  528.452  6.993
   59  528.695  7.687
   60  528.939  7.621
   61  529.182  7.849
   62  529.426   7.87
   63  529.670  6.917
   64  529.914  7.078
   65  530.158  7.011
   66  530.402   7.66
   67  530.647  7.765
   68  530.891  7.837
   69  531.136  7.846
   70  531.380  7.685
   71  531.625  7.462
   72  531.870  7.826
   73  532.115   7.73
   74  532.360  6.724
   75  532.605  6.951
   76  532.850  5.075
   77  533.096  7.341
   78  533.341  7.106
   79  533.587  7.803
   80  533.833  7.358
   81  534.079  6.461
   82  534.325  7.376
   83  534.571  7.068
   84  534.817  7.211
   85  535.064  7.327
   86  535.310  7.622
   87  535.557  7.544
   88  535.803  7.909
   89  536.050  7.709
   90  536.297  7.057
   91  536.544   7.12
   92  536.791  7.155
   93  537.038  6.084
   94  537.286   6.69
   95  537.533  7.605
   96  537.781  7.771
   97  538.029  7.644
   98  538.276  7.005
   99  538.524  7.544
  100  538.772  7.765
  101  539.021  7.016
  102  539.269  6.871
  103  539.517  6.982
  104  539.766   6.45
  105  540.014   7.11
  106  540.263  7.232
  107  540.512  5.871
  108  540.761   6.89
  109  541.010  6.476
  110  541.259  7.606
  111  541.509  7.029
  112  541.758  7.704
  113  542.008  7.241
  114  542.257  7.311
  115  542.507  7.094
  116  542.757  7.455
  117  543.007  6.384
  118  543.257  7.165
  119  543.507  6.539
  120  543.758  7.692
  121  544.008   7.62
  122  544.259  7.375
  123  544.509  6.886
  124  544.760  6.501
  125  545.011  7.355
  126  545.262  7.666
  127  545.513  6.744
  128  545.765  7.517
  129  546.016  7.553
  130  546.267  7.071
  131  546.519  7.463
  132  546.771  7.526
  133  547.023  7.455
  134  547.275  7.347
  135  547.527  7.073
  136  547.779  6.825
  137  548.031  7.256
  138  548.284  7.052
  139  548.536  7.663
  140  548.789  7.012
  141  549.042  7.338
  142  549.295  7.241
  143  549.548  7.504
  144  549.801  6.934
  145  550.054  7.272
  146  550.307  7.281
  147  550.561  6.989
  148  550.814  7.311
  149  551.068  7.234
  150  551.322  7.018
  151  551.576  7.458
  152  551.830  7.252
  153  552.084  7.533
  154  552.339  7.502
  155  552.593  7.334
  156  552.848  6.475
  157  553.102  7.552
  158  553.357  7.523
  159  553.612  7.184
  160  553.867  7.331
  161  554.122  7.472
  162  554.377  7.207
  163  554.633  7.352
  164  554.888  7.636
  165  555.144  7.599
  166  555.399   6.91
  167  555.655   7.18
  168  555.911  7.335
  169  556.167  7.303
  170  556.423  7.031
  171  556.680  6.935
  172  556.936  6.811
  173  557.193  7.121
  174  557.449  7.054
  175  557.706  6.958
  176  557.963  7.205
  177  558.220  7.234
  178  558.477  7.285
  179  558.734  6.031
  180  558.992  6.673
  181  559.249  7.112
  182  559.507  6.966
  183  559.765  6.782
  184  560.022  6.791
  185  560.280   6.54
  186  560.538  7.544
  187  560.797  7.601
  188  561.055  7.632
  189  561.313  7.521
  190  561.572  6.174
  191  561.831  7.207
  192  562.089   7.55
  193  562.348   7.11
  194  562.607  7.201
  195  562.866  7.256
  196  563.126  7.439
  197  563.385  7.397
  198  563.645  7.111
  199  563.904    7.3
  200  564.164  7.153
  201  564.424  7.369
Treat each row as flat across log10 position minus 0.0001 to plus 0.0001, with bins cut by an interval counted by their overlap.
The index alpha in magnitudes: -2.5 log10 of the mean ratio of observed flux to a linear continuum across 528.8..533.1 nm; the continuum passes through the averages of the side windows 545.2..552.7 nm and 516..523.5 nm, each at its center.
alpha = -0.11 mag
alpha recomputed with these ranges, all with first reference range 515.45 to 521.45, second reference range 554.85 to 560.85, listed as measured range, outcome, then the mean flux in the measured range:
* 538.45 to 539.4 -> -0.111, 7.28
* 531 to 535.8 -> -0.130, 7.26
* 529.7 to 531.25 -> -0.177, 7.49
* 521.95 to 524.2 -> -0.147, 7.07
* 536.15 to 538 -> -0.092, 7.1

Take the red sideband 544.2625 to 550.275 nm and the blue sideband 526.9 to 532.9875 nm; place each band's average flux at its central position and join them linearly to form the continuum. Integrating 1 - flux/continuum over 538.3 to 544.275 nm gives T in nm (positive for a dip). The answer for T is 0.11 nm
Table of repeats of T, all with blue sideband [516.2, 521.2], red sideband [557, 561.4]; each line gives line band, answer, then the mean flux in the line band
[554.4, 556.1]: -0.10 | 7.33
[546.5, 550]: -0.28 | 7.26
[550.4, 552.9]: -0.15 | 7.23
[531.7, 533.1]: -0.15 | 6.92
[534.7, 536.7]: -0.34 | 7.43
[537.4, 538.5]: -0.19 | 7.51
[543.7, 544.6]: -0.11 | 7.4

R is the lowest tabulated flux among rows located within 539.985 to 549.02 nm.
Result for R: 5.871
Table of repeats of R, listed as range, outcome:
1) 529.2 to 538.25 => 5.075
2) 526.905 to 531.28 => 4.646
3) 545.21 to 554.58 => 6.475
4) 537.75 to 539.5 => 6.871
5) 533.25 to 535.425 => 6.461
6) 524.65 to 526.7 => 5.855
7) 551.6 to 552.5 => 7.252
